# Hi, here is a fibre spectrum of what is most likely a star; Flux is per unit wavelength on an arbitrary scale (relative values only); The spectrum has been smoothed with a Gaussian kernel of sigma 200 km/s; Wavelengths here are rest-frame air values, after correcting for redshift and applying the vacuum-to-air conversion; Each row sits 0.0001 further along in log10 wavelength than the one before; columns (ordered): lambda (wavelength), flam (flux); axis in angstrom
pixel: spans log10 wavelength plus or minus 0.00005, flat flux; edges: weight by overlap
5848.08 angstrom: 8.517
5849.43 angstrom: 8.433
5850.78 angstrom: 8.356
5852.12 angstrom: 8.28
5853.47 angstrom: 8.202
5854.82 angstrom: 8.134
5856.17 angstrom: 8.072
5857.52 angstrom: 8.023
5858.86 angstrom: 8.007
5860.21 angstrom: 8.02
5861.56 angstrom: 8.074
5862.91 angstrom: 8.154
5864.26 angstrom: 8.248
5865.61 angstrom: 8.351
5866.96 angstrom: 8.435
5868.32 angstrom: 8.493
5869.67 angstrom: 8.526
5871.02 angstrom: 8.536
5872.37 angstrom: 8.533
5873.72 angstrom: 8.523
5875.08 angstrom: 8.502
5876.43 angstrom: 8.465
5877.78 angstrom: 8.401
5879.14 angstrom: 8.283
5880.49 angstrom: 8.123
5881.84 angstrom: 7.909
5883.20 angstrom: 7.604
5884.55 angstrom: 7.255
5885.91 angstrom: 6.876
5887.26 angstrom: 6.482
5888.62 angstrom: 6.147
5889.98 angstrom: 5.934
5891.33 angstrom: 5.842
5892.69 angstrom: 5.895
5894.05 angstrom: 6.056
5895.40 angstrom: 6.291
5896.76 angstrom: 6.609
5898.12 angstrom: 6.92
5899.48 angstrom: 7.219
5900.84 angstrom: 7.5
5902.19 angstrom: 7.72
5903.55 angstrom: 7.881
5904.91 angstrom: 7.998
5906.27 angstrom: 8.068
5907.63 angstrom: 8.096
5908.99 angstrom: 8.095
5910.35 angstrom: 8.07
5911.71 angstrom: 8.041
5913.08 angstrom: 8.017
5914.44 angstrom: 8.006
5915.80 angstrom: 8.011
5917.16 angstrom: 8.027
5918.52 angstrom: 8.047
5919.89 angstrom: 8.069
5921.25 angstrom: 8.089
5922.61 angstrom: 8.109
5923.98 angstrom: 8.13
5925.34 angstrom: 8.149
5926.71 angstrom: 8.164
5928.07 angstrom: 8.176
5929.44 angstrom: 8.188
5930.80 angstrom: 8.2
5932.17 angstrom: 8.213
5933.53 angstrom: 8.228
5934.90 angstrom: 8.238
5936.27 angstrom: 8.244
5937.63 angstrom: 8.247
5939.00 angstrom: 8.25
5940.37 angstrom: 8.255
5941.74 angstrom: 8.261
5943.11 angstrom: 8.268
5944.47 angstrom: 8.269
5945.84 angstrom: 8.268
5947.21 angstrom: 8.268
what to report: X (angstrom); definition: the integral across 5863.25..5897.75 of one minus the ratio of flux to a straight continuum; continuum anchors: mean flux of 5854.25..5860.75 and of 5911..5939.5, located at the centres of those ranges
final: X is 2.3 angstrom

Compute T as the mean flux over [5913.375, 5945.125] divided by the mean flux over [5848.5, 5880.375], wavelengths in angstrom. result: 0.98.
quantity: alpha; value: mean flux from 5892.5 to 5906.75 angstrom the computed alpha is 7.14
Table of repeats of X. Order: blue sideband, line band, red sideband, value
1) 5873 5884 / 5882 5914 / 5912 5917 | 3.65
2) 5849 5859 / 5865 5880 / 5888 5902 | -2.09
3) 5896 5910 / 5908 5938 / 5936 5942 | -0.59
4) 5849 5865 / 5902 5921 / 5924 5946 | 0.43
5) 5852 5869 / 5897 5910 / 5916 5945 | 0.78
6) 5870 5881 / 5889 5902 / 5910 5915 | 2.68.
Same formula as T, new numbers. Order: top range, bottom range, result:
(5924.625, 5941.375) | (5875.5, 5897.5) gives 1.17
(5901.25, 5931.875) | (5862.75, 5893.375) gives 1.05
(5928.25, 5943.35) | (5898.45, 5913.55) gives 1.05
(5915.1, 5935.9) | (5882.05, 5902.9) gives 1.21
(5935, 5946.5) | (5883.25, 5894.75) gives 1.29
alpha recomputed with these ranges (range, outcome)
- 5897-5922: 7.86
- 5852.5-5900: 7.64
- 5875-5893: 7.25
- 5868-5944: 7.79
